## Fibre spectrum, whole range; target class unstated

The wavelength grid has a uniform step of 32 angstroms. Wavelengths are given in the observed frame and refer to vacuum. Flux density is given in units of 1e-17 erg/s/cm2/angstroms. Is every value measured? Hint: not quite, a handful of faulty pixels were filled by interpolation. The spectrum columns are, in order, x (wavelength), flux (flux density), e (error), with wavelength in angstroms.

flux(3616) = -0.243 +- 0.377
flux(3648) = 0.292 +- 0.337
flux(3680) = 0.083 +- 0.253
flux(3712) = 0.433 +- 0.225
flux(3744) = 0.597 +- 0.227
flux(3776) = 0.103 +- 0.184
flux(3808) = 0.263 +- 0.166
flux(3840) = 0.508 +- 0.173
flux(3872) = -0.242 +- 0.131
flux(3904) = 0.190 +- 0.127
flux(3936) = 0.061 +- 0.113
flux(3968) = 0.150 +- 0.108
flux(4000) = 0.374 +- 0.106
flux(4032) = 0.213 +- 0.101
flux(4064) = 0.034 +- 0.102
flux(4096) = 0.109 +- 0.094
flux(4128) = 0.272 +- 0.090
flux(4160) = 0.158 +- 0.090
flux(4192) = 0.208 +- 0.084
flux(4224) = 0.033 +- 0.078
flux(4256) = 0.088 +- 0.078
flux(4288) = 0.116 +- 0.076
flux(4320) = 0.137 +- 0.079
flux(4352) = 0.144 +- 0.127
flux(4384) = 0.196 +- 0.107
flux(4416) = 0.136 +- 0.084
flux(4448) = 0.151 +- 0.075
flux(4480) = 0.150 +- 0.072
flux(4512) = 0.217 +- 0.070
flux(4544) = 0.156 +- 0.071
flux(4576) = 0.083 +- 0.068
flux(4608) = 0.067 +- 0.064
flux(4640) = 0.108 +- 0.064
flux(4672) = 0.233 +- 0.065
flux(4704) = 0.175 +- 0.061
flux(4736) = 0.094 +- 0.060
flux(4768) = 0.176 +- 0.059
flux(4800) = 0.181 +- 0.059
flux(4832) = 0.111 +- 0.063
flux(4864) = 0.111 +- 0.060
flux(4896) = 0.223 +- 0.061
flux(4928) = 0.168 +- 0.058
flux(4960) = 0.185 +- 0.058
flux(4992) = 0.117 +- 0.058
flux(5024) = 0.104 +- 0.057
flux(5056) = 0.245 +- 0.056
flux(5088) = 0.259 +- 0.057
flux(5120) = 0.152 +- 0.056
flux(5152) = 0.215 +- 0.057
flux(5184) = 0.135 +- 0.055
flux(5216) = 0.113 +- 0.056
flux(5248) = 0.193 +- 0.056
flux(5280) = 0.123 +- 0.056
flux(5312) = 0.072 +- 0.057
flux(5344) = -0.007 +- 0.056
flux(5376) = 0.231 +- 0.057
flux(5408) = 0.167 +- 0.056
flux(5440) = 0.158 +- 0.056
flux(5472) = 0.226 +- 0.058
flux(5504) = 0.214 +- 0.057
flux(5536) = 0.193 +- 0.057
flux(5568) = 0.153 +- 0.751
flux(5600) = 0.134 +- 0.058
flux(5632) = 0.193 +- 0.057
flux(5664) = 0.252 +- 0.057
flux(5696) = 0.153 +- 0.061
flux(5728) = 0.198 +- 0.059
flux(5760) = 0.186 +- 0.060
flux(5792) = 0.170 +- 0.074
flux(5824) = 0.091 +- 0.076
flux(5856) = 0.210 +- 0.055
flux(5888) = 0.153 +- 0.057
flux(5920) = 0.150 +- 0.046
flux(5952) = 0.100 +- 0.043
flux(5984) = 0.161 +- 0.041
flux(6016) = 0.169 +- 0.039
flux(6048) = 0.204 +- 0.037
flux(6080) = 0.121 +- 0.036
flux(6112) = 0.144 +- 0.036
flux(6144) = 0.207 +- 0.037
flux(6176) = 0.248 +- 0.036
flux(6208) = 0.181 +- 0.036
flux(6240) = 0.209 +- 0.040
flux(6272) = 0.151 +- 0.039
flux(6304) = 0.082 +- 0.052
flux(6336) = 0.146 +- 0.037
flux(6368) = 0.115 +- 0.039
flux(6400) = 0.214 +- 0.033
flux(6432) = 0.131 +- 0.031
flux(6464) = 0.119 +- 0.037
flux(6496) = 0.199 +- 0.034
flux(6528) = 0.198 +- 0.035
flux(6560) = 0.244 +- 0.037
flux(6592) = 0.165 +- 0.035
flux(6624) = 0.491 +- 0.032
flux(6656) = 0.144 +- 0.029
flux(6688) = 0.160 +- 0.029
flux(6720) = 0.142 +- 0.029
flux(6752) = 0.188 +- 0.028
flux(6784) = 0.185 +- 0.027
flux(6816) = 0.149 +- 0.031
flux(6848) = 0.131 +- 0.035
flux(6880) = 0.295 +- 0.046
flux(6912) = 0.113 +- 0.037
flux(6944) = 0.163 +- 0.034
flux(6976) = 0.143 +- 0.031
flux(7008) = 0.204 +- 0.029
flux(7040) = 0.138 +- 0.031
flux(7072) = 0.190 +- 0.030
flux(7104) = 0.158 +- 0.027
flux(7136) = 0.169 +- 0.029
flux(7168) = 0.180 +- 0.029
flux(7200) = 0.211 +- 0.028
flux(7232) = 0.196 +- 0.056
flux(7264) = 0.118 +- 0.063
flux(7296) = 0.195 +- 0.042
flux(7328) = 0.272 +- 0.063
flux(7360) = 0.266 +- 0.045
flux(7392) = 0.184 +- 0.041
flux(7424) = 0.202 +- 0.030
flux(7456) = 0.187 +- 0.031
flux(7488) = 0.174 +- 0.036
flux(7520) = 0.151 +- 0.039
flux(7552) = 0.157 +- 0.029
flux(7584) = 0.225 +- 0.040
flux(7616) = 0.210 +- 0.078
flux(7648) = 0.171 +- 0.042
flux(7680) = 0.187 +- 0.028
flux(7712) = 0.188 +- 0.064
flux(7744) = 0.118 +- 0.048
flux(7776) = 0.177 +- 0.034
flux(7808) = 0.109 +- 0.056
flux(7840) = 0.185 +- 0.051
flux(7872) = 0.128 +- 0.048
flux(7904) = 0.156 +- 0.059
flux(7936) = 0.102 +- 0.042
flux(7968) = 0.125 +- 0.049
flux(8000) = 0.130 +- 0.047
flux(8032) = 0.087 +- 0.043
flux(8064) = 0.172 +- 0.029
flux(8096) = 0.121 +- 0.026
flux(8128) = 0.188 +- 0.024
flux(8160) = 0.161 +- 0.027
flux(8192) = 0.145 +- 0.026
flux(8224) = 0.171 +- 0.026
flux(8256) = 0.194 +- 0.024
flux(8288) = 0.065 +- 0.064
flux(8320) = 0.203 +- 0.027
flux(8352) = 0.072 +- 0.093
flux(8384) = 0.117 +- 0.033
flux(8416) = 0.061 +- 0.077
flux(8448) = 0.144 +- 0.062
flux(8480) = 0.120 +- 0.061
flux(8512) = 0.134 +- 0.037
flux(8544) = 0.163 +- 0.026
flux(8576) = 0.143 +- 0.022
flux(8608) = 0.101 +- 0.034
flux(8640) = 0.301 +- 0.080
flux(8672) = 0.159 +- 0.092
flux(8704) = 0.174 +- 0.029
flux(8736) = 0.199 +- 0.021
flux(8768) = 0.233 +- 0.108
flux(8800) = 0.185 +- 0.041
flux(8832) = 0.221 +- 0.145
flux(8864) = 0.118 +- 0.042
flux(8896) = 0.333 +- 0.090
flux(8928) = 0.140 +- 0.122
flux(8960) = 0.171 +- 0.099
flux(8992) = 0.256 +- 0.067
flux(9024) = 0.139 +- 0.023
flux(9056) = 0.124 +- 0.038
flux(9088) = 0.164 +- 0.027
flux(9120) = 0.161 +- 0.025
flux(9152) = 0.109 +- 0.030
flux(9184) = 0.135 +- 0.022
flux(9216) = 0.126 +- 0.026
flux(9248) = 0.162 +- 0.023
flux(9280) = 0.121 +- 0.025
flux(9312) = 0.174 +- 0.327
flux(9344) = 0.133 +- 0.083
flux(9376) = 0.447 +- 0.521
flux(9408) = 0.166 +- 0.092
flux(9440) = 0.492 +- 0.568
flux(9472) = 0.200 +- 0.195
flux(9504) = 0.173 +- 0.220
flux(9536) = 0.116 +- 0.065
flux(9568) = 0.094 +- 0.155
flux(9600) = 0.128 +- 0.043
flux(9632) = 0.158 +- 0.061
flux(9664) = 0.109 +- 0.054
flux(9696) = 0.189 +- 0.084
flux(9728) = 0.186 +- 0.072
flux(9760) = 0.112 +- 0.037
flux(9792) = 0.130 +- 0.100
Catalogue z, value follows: 0.77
